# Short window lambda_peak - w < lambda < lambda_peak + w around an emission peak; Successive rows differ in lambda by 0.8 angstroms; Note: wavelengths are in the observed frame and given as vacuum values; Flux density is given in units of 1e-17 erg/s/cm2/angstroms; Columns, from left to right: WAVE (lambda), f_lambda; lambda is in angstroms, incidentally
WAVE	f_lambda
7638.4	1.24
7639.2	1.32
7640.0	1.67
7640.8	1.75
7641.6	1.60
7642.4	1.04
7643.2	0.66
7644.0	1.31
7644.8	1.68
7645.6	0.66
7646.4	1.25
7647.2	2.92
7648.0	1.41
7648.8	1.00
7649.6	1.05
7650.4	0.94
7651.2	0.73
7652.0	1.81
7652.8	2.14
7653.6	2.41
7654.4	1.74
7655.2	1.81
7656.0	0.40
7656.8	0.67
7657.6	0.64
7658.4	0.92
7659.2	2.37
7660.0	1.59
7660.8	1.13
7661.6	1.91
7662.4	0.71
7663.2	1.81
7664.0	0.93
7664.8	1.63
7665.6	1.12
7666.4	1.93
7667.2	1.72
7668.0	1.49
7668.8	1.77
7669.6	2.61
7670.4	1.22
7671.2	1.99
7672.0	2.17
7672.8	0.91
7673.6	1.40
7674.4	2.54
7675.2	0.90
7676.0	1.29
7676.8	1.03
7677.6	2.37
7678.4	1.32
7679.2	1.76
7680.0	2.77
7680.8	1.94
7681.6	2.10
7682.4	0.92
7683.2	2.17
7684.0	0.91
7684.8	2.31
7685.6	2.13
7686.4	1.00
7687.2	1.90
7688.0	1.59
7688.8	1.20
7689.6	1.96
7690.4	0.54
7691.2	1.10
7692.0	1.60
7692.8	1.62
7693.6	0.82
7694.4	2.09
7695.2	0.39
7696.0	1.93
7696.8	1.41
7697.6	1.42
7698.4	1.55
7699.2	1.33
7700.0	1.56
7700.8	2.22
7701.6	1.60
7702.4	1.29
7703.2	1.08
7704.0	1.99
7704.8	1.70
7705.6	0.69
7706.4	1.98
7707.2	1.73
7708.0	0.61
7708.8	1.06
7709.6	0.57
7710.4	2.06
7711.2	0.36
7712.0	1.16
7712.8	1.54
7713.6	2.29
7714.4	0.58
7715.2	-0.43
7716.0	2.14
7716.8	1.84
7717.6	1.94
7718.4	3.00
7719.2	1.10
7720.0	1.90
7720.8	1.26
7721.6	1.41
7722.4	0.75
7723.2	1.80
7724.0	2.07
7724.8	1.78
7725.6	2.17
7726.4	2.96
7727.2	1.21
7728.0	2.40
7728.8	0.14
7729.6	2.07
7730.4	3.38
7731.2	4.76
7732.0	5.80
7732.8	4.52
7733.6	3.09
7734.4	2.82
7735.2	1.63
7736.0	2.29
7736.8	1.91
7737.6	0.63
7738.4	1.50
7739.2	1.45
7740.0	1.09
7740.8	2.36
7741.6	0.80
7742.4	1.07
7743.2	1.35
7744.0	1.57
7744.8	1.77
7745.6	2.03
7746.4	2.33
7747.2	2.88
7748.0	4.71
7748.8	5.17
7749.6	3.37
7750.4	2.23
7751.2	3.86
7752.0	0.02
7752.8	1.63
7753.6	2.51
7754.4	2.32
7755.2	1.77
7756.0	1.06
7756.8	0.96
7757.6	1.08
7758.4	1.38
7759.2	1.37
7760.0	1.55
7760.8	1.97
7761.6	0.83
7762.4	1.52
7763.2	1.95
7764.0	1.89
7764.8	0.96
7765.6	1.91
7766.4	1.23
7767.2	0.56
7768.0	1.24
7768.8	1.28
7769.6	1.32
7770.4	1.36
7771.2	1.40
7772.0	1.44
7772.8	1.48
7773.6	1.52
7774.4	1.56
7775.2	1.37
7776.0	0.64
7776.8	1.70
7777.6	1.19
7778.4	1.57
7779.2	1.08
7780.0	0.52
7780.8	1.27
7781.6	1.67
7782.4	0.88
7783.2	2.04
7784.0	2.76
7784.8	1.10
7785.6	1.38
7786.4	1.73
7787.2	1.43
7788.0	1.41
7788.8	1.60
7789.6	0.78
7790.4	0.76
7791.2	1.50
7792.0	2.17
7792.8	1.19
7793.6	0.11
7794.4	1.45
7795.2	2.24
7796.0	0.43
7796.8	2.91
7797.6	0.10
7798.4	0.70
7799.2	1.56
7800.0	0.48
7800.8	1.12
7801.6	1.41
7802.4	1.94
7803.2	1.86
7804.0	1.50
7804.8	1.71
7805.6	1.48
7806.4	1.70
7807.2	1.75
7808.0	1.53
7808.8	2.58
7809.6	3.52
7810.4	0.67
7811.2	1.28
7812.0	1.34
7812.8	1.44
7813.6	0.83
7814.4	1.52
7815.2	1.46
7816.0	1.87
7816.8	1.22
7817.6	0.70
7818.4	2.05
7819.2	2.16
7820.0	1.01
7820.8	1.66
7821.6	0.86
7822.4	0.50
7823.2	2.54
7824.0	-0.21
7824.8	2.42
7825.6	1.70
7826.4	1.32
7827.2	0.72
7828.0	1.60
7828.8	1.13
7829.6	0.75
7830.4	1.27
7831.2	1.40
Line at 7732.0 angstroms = [S II]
